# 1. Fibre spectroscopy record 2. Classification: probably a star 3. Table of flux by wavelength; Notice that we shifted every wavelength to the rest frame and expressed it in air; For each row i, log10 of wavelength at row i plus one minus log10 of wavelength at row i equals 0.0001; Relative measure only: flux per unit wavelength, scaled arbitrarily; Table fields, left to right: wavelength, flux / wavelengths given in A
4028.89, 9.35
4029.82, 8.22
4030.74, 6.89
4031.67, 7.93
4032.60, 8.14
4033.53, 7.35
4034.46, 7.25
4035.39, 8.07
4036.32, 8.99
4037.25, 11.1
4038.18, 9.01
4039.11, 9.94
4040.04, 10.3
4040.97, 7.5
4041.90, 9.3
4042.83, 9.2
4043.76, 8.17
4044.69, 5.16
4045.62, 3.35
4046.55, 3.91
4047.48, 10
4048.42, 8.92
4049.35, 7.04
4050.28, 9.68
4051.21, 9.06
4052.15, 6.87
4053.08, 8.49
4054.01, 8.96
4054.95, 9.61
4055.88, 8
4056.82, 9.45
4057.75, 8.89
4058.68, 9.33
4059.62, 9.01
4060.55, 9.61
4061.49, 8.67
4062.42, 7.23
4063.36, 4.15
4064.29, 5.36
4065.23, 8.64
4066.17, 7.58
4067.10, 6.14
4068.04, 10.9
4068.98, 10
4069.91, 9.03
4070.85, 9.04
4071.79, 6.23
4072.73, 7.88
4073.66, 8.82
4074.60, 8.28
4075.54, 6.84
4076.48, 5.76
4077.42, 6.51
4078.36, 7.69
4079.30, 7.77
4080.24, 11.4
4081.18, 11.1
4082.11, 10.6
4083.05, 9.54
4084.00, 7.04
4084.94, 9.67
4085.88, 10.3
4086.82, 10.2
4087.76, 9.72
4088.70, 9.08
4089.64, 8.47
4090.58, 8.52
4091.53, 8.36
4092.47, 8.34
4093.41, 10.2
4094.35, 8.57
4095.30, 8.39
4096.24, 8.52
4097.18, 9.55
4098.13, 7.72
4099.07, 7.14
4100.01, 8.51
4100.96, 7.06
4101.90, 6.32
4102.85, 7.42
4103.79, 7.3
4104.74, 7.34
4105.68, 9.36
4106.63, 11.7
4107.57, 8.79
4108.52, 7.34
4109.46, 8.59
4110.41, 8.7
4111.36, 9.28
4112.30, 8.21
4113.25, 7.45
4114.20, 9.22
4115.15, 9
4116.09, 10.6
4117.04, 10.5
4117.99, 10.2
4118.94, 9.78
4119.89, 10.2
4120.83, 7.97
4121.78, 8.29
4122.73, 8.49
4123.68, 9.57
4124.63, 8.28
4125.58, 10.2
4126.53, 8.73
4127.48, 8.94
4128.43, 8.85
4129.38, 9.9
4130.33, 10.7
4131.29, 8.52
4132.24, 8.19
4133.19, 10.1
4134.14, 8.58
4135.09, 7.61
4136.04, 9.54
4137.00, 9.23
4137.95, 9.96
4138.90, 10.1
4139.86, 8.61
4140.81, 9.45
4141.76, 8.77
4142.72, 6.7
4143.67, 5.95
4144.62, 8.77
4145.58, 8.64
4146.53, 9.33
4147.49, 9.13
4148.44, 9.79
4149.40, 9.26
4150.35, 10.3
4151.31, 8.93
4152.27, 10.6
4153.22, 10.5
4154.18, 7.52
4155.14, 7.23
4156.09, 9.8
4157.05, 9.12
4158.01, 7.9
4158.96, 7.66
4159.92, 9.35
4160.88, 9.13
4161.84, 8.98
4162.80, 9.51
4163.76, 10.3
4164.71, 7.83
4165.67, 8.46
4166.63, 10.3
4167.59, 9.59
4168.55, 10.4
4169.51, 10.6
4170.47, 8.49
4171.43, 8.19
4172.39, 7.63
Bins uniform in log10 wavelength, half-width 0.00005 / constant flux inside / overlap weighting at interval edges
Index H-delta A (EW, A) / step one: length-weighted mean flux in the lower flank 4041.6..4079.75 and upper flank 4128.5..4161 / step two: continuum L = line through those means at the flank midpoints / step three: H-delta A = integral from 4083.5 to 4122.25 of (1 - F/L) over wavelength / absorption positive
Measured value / -1.5 A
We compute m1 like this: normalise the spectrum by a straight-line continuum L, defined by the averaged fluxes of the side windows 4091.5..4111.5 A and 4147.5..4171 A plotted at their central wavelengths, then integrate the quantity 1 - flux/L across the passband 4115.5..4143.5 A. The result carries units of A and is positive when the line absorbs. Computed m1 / -1.19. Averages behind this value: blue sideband 8.37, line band 9.16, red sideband 9.23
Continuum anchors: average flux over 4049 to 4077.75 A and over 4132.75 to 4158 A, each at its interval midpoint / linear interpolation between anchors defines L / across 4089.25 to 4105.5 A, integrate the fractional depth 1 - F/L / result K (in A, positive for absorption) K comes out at 0.65 A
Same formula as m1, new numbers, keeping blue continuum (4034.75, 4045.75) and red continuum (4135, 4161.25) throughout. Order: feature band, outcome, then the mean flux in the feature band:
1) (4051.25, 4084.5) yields 1.1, 8.31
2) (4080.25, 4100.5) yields -0.9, 9.08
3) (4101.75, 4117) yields 0.2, 8.64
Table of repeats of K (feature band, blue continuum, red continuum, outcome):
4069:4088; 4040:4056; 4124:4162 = -1.0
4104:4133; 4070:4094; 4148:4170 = -0.4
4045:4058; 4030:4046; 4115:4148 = 0.5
